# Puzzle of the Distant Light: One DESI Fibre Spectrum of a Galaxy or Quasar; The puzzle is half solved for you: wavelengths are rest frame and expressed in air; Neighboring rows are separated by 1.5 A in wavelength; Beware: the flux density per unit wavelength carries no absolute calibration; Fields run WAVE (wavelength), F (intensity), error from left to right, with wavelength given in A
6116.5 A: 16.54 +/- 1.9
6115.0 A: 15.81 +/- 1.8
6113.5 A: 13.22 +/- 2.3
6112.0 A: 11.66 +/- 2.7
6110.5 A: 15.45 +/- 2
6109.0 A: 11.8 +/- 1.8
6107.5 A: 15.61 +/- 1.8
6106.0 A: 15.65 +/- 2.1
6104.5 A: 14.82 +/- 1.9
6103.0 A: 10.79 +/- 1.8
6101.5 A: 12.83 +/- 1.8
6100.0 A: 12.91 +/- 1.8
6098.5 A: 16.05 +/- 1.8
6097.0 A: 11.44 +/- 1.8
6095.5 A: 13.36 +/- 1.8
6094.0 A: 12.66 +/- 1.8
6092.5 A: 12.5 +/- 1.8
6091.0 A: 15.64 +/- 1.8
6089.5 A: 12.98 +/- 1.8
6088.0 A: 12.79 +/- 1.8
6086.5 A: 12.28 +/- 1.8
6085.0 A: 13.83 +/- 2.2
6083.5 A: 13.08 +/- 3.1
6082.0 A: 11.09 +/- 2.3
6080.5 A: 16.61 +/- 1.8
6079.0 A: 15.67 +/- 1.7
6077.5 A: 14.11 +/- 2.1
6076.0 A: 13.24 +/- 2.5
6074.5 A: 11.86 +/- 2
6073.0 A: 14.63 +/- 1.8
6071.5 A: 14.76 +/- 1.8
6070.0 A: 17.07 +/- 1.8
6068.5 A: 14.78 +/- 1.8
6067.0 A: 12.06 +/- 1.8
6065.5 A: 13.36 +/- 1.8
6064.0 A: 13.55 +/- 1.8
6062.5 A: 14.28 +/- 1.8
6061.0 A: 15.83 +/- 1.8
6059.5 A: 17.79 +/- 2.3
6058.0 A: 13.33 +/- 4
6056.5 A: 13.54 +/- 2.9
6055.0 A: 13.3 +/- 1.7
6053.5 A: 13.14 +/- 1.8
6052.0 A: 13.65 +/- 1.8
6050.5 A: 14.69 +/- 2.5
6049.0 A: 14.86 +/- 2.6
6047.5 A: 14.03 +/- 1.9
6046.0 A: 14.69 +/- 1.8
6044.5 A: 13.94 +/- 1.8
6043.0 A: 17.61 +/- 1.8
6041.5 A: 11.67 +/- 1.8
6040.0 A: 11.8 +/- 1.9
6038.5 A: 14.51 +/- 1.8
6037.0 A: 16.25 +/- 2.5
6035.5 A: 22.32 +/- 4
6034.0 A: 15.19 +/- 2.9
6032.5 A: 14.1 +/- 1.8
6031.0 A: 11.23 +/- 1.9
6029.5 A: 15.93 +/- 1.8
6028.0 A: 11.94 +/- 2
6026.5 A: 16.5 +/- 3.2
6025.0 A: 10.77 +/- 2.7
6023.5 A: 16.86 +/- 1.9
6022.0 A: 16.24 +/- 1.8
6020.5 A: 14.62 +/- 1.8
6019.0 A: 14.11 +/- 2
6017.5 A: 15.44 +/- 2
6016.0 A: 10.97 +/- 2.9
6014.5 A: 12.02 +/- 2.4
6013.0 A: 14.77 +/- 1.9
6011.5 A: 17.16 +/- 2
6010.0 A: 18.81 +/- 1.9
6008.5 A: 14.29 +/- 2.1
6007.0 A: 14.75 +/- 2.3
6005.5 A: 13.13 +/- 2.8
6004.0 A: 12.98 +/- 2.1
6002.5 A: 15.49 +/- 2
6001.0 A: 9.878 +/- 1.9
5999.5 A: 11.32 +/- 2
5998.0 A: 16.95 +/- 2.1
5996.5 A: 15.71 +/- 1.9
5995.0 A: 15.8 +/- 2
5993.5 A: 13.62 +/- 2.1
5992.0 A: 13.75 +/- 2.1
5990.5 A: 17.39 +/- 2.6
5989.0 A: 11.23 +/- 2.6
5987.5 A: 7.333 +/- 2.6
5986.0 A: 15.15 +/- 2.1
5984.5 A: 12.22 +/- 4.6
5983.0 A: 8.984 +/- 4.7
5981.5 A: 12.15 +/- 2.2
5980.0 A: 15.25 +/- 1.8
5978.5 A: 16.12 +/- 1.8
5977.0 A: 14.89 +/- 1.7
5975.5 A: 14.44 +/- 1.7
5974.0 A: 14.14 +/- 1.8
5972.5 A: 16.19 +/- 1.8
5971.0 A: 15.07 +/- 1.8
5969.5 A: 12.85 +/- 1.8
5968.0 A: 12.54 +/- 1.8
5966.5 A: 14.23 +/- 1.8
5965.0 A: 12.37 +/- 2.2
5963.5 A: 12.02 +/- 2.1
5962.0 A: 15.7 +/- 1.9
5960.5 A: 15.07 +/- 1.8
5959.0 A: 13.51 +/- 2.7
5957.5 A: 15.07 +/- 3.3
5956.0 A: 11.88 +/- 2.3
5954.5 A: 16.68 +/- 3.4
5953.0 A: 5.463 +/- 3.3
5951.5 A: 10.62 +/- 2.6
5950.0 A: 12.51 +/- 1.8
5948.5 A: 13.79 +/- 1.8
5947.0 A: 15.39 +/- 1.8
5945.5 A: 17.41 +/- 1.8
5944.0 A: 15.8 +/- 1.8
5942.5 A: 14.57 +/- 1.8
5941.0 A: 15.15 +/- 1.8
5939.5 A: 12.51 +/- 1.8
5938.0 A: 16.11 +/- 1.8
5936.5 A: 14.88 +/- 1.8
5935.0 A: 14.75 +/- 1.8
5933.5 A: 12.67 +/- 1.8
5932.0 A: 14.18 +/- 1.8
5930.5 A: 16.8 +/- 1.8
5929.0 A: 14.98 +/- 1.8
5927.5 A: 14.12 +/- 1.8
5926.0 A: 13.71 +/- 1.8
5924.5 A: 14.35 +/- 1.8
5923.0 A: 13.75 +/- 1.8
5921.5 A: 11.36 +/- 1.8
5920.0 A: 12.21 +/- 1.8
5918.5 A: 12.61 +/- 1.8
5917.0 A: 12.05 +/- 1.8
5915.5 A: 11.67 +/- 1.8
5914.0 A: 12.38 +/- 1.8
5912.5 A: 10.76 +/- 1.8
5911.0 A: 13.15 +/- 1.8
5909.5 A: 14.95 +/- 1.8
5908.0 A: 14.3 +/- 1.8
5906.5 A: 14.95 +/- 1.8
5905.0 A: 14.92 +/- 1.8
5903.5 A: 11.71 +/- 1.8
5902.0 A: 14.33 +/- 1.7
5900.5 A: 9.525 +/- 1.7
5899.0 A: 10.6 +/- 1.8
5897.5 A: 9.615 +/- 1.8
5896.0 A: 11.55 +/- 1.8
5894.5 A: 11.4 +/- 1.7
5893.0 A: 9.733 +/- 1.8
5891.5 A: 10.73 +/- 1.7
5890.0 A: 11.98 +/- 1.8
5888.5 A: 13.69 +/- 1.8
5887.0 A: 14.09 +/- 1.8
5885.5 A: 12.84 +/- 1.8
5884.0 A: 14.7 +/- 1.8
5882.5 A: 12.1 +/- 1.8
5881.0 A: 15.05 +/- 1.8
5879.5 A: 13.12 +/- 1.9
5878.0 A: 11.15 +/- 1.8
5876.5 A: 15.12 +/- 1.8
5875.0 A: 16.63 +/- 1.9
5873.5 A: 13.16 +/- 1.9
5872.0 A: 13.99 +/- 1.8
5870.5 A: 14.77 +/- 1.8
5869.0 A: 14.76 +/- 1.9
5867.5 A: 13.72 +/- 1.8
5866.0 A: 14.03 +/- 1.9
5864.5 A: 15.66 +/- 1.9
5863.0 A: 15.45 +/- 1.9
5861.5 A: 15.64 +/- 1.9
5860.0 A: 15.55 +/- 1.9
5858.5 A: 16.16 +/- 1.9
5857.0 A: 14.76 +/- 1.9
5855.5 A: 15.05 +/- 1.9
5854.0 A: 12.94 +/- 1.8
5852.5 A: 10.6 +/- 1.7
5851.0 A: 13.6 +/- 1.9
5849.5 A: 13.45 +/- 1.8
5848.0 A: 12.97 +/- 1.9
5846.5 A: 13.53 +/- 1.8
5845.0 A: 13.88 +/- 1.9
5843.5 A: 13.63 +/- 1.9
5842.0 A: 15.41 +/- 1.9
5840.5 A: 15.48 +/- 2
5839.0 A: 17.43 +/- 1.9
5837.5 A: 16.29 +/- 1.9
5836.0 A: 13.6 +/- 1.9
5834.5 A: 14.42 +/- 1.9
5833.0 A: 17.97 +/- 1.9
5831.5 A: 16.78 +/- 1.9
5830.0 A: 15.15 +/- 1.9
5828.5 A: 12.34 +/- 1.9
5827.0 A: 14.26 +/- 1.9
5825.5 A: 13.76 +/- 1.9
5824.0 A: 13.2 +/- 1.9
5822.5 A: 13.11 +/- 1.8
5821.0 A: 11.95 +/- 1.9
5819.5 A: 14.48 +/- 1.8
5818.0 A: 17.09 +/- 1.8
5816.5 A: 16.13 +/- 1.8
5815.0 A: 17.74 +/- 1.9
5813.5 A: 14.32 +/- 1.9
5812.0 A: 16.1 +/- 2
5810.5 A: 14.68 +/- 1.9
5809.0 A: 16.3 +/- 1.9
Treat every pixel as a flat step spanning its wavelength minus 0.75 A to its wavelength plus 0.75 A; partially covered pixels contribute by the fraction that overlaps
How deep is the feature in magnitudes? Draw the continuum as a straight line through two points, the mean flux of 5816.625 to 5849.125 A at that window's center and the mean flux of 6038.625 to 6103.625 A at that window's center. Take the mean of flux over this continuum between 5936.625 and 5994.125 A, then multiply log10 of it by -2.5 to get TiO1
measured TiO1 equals 0.04 mag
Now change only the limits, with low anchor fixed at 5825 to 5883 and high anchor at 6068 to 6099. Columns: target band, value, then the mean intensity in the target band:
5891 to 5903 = 0.29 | 11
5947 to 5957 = 0.17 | 12.2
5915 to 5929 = 0.10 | 13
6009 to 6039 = -0.08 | 15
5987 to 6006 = 0.04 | 13.5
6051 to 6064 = -0.03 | 14.3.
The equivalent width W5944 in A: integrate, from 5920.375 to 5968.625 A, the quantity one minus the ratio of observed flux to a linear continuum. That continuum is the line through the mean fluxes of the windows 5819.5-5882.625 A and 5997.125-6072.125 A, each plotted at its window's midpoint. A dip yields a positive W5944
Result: 1.8 A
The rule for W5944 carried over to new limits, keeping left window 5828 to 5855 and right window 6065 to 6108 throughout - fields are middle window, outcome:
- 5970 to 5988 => 0.6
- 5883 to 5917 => 4.4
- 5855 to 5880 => -0.5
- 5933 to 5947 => -0.8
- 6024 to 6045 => -1.1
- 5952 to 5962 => 0.7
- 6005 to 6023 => -1.0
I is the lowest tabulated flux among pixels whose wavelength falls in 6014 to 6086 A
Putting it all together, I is 10.77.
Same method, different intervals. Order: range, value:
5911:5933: 10.76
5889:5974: 5.463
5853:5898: 9.615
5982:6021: 7.333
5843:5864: 10.6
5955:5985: 8.984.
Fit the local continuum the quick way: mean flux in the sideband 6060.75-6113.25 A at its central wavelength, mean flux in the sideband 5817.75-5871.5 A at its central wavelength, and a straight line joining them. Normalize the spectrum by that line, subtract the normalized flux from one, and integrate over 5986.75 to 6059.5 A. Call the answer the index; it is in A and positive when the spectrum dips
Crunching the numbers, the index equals -1.86 A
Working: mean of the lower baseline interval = 14.5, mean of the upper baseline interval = 13.7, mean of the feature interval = 14.3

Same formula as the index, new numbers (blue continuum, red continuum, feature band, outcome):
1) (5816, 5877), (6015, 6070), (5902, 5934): 2.40 A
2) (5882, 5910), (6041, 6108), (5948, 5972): -0.16 A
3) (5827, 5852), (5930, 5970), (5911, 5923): 1.74 A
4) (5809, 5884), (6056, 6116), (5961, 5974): 0.28 A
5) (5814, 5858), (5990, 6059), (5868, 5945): 6.12 A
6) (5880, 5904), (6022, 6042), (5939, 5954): -0.35 A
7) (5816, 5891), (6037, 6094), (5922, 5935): -0.07 A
